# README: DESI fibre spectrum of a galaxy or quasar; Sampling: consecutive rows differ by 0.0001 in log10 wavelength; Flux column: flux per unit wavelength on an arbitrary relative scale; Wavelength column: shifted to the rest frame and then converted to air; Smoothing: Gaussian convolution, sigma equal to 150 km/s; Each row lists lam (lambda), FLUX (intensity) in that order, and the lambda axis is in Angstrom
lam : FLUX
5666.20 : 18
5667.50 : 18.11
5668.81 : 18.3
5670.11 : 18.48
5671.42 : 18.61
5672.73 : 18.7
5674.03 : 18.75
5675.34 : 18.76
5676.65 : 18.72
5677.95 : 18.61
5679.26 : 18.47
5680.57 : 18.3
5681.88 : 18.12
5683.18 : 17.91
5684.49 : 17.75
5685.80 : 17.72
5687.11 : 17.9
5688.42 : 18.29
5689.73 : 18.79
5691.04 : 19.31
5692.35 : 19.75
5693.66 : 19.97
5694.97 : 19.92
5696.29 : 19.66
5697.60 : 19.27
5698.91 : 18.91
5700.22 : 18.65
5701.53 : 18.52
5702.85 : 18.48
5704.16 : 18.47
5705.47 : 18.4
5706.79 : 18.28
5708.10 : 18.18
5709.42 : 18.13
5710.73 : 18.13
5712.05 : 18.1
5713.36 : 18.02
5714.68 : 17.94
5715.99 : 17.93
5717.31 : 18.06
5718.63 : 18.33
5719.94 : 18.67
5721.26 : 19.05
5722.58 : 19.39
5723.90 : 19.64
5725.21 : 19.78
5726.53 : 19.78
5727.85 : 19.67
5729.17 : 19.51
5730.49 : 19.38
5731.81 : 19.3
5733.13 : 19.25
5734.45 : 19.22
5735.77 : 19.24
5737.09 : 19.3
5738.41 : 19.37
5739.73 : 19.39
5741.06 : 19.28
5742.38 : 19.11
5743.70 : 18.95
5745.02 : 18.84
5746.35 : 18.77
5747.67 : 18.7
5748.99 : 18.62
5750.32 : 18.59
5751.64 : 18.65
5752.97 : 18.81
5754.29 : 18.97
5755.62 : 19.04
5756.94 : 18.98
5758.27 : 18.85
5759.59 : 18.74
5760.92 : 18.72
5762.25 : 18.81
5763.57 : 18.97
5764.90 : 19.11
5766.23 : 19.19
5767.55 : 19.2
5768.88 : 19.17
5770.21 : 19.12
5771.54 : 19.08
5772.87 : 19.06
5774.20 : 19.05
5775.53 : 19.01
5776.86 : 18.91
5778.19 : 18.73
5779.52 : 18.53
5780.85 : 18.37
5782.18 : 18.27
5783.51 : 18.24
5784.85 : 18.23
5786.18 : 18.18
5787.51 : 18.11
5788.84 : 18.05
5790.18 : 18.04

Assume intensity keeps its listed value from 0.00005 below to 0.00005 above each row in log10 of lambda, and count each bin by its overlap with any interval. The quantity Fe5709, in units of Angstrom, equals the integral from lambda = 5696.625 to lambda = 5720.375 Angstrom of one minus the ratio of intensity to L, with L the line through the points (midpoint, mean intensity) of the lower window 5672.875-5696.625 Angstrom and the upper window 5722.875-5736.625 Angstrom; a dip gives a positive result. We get 0.9 Angstrom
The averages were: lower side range 18.7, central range 18.4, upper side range 19.5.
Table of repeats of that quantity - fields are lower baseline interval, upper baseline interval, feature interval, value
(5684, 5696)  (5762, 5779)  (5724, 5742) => -0.4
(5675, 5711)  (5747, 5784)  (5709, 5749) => -0.4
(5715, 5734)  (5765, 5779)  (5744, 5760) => 0.2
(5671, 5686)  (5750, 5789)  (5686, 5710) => -0.4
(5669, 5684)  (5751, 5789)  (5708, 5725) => 0.1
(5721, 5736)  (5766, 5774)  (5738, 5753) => 0.3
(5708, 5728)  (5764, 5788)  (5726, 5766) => -0.8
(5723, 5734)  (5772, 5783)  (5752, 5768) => 0.1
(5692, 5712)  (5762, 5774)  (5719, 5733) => -0.4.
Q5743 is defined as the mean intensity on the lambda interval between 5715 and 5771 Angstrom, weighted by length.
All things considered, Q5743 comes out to 19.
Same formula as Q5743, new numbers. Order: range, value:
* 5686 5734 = 18.8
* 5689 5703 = 19.2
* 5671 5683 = 18.5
